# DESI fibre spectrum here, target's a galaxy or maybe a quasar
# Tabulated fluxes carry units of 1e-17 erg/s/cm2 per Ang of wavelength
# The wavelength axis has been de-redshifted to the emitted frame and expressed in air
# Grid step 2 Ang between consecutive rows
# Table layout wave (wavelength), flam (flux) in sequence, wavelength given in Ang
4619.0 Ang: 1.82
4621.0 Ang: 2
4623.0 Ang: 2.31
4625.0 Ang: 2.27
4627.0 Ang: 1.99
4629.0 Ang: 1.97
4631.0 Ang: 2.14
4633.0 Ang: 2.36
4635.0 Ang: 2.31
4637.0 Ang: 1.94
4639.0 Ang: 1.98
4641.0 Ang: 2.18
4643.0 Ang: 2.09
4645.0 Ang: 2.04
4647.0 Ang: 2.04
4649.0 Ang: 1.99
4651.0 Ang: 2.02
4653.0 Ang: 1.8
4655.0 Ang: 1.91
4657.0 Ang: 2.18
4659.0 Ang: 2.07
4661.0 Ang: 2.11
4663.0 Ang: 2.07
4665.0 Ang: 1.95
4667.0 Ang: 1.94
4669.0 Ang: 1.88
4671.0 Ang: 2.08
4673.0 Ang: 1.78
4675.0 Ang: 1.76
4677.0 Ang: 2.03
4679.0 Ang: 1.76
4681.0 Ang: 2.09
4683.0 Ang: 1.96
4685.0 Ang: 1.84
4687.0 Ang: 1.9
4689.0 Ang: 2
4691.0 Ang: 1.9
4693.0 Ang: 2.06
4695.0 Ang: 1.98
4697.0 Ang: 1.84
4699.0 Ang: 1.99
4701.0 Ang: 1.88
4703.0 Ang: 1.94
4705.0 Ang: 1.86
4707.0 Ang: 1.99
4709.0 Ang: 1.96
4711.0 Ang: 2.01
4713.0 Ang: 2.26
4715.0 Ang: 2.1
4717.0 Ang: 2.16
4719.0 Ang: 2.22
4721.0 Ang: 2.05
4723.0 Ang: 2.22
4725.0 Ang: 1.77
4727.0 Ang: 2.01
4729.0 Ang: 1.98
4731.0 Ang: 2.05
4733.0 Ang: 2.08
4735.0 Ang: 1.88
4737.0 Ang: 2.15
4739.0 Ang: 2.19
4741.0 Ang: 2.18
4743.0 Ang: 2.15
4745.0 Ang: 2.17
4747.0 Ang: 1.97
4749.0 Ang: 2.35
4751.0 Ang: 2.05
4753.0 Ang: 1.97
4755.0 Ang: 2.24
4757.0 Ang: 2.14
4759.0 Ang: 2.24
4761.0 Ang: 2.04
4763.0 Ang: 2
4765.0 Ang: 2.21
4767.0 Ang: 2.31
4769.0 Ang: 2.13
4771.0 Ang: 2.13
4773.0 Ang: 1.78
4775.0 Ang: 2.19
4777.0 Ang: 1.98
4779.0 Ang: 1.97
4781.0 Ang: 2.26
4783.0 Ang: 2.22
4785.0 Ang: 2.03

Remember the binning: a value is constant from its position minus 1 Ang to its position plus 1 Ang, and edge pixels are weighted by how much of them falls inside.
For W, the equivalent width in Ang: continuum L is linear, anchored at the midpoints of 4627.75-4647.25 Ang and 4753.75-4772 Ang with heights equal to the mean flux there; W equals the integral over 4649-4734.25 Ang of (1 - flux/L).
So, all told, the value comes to 5.7 Ang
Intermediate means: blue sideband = 2.11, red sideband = 2.16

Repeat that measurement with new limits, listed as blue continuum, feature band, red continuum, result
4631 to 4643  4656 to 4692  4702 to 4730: 2.32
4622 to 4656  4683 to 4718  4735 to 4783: 1.99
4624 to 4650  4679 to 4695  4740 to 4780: 1.15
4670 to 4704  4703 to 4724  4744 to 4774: -0.82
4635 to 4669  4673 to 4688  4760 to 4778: 1.04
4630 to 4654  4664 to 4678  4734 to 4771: 1.15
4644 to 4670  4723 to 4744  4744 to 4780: 0.24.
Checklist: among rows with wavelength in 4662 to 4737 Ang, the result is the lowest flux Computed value 1.76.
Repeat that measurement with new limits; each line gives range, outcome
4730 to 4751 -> 1.88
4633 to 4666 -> 1.8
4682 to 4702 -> 1.84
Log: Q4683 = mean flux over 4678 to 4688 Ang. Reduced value 1.91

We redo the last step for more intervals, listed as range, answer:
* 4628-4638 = 2.14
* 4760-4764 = 2.02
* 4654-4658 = 2.04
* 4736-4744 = 2.17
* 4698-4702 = 1.94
